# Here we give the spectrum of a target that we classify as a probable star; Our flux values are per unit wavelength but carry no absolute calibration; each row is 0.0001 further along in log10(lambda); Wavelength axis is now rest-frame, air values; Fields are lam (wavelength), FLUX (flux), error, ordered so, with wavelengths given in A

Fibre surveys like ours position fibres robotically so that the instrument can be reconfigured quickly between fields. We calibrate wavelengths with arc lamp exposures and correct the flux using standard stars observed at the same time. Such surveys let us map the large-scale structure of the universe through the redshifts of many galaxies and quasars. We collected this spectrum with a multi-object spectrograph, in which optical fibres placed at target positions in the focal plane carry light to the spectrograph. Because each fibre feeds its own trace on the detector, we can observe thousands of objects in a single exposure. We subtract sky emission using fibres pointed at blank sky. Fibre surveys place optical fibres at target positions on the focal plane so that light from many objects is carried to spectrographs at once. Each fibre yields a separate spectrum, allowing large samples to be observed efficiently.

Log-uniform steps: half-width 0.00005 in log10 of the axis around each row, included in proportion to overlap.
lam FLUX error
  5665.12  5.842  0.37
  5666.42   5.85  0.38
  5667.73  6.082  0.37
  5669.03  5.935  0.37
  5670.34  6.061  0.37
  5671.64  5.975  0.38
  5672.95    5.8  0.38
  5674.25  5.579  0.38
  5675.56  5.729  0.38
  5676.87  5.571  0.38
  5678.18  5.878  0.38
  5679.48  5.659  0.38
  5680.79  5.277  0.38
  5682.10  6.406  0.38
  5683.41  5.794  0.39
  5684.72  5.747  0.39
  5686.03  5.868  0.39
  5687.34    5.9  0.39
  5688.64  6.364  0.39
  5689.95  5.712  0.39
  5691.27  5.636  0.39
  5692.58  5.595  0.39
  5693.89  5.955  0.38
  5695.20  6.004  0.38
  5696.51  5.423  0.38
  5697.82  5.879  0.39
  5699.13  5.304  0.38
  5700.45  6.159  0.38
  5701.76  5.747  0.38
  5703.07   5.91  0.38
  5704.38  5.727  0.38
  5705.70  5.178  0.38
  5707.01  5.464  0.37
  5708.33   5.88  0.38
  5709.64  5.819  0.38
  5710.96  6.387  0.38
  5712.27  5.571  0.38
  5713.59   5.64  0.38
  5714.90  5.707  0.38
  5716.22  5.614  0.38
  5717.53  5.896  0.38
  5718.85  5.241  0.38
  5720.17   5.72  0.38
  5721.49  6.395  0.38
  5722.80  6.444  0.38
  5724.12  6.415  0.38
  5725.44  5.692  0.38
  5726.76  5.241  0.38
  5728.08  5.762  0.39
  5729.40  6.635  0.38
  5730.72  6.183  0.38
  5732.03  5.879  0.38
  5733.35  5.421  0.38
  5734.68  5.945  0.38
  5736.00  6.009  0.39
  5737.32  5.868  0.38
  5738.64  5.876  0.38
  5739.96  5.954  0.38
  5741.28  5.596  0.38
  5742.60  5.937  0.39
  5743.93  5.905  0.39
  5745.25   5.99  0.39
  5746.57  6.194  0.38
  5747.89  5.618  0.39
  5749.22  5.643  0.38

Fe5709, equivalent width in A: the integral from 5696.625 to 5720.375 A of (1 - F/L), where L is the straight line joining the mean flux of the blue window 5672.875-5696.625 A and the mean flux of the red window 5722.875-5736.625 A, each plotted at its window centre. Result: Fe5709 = 0.7 A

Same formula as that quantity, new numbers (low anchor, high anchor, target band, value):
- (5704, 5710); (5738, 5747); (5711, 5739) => -0.6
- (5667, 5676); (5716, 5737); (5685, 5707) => 0.5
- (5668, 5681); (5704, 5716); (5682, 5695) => -0.3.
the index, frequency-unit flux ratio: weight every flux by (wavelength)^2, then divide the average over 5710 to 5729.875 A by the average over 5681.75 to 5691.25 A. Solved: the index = 1.00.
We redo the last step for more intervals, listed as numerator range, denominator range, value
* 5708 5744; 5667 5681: 1.03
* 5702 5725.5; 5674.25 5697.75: 1.01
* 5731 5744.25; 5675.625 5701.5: 1.03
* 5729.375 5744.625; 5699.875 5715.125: 1.03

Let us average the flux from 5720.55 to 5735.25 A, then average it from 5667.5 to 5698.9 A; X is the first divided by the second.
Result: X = 1.03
